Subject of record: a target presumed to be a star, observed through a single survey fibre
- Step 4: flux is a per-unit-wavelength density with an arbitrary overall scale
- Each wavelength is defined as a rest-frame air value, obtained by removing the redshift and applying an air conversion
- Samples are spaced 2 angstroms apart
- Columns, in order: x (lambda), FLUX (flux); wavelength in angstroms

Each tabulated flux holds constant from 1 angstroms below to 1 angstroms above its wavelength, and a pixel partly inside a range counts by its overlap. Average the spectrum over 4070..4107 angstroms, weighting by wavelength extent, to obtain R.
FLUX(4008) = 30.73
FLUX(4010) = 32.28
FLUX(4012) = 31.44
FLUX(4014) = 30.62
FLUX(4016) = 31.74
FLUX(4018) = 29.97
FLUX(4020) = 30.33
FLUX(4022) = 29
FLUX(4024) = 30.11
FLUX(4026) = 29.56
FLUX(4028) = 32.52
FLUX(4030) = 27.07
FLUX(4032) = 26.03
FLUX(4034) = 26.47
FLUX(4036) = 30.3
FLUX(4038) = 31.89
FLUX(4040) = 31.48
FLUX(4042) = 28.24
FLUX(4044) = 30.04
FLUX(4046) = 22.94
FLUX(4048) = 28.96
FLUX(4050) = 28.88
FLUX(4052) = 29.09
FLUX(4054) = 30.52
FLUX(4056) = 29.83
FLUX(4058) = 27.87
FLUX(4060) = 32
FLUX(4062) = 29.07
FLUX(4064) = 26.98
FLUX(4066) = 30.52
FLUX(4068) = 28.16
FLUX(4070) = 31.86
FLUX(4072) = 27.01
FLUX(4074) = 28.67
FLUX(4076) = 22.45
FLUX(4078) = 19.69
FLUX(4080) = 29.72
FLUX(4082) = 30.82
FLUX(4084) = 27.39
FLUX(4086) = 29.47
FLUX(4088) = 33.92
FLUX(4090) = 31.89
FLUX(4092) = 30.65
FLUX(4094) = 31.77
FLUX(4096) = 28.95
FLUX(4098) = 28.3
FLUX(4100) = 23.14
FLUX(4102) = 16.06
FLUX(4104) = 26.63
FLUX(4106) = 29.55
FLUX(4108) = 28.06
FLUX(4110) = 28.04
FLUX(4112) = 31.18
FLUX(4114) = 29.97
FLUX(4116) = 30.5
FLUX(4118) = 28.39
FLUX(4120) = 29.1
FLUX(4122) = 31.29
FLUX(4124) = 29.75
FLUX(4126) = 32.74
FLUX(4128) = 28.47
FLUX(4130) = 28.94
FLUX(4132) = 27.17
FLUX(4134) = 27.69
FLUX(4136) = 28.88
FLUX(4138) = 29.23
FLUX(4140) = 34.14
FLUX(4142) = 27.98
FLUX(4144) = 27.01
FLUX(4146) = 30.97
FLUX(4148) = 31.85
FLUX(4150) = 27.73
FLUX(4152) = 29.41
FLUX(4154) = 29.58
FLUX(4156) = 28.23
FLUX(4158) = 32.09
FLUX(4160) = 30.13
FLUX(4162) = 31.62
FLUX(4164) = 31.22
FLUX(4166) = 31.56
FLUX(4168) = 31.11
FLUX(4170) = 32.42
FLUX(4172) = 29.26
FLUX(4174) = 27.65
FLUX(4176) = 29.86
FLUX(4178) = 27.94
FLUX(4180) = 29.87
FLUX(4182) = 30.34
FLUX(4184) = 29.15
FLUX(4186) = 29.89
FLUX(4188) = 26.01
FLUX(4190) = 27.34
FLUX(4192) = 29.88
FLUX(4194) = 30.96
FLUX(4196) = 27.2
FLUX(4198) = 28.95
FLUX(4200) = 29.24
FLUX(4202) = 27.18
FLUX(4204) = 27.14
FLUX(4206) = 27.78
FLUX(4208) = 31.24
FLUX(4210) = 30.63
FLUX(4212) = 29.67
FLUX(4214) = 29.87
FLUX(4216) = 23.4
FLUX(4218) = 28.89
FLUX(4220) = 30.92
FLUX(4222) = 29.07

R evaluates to 27.7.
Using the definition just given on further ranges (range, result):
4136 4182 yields 30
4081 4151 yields 29.1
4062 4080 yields 27.2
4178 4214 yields 29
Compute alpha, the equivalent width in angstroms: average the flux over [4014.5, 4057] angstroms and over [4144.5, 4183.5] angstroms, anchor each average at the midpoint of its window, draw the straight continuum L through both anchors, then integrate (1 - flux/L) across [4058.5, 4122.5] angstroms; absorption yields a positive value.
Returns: 2.6 angstroms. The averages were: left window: 29.3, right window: 30.1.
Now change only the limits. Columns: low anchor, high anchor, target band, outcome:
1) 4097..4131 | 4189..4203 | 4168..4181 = -0.5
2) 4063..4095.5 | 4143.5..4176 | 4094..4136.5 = 1.6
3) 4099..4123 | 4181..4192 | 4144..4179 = -2.1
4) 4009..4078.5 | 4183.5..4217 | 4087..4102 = 0.0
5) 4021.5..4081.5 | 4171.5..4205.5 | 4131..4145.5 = -0.2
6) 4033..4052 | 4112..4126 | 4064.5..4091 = 0.8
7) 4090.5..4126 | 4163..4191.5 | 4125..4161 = -0.7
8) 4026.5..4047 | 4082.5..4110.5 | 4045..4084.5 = 0.5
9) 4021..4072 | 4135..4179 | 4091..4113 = 1.5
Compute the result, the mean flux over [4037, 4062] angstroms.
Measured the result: 29.3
